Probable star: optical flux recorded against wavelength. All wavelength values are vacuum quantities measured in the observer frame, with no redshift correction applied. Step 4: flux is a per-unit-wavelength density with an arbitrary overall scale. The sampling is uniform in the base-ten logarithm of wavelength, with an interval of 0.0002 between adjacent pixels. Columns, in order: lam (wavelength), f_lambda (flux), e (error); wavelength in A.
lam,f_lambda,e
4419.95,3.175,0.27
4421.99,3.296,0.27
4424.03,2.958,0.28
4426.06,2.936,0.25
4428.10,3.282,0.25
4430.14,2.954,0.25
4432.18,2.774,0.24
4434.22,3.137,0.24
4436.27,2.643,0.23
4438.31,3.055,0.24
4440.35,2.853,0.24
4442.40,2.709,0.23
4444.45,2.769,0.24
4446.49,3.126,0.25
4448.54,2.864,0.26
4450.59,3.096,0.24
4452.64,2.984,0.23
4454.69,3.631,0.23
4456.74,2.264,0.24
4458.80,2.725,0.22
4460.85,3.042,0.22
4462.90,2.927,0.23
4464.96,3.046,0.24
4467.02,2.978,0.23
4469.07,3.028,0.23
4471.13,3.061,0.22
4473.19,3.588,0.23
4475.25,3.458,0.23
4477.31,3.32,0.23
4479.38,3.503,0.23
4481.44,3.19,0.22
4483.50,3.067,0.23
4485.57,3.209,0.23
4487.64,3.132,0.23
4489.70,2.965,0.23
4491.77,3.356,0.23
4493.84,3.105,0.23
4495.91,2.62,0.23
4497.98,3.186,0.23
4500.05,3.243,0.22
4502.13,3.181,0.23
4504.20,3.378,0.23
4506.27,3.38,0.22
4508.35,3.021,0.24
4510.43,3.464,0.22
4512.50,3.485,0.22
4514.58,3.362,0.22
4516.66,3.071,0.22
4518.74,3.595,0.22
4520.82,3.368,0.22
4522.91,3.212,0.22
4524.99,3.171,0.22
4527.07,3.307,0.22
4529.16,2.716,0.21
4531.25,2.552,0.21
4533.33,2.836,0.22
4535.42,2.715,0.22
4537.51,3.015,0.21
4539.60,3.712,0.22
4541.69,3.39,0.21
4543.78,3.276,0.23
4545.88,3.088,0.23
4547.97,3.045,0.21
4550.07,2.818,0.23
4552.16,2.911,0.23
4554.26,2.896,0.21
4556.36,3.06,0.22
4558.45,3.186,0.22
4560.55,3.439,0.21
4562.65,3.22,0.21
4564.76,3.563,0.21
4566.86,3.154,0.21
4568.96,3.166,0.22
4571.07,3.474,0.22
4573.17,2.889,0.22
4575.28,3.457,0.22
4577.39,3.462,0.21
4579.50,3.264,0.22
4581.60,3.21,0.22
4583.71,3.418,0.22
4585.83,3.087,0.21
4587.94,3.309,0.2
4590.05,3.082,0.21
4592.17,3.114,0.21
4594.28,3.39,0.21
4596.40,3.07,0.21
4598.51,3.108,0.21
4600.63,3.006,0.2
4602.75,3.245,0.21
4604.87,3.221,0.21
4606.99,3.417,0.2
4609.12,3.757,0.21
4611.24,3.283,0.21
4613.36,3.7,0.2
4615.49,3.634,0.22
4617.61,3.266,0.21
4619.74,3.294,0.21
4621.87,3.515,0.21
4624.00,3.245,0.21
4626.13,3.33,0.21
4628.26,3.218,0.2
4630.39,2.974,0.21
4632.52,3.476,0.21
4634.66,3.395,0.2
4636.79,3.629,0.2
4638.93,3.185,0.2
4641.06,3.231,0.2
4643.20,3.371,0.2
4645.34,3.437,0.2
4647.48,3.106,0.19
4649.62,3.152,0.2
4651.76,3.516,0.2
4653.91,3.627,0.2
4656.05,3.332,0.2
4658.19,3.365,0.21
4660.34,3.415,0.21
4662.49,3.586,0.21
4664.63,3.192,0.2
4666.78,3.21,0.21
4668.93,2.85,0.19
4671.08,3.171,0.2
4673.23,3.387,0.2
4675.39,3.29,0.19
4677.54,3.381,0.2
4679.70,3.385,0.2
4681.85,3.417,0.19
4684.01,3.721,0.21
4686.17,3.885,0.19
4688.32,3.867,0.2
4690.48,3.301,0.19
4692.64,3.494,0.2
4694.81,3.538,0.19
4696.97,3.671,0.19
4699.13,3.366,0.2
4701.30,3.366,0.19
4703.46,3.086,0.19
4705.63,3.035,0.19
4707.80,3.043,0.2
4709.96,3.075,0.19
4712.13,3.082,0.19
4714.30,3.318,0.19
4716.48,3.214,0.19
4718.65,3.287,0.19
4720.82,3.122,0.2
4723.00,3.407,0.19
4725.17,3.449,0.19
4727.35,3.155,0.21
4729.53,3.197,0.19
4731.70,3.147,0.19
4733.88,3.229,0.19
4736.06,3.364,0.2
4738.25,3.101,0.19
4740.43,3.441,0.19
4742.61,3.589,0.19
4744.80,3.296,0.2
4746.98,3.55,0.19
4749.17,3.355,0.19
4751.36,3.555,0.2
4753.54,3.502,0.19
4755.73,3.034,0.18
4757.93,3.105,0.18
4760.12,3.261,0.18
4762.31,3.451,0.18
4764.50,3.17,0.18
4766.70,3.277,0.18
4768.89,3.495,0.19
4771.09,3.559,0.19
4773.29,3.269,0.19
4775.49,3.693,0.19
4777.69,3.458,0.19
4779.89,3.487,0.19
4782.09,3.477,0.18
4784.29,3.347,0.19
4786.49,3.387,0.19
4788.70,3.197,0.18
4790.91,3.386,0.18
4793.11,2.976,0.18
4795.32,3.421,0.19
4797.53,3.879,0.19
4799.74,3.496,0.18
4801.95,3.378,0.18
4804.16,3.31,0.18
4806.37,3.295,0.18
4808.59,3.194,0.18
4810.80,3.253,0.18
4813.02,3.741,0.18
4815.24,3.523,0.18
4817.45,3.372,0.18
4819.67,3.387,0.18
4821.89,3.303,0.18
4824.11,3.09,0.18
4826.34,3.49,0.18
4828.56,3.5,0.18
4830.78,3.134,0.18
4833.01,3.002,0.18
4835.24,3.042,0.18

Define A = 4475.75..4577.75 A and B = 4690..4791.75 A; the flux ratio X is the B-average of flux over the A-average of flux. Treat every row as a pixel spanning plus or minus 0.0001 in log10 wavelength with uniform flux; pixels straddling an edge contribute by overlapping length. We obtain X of 1.05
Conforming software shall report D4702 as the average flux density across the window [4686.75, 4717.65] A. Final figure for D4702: 3.33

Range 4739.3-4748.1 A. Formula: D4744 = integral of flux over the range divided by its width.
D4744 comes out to 3.47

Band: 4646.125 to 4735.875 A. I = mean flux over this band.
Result 3.33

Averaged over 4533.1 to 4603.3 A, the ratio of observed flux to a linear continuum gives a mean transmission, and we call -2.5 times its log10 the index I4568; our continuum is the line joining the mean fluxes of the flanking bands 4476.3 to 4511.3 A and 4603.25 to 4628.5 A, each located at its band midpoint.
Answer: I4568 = 0.05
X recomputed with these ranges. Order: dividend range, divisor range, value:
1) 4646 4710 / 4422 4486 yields 1.11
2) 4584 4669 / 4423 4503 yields 1.09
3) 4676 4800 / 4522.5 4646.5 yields 1.04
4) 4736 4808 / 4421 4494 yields 1.11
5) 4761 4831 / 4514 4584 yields 1.07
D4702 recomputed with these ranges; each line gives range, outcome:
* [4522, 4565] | 3.09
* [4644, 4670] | 3.32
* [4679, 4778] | 3.36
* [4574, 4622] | 3.31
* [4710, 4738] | 3.24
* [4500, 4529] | 3.29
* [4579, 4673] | 3.31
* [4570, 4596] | 3.26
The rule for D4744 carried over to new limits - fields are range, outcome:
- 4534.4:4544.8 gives 3.22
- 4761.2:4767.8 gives 3.3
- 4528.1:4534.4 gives 2.7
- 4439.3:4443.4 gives 2.78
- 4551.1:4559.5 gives 3.02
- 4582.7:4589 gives 3.27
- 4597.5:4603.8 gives 3.12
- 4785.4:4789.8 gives 3.29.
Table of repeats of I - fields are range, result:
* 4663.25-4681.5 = 3.25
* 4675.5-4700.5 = 3.54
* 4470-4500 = 3.2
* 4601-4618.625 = 3.42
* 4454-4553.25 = 3.14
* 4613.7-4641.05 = 3.35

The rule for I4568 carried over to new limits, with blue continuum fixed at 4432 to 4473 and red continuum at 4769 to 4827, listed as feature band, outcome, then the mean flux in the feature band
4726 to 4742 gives 0.02 mag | 3.25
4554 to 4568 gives -0.05 mag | 3.24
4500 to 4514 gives -0.10 mag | 3.31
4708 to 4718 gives 0.04 mag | 3.17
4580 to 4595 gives -0.03 mag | 3.23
